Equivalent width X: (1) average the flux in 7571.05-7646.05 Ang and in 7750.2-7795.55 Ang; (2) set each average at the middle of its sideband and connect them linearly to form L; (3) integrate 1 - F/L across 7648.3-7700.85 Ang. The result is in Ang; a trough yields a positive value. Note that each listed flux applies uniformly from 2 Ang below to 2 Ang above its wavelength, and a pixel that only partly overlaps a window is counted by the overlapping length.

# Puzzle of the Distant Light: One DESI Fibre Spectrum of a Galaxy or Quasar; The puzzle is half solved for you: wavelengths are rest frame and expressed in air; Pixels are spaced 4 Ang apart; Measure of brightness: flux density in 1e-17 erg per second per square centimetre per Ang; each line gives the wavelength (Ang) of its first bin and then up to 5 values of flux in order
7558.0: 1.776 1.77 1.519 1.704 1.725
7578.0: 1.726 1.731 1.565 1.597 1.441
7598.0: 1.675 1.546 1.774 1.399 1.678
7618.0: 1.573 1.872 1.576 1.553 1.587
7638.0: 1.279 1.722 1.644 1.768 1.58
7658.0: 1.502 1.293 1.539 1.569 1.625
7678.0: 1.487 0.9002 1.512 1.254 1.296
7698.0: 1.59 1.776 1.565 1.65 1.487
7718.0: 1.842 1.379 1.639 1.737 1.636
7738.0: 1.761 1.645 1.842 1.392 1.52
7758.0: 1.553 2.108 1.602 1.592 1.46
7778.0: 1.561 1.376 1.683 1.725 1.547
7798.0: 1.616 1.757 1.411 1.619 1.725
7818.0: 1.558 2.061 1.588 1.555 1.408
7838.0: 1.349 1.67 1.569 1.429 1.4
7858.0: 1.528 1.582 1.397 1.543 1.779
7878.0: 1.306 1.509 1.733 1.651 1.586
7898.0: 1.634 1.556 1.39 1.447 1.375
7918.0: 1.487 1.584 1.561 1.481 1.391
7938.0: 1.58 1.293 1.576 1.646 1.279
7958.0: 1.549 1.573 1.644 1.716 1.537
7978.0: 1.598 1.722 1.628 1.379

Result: 4.95 Ang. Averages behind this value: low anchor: 1.61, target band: 1.46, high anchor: 1.6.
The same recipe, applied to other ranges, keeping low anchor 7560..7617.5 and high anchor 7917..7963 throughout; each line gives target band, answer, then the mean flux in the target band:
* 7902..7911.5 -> 0.41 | 1.45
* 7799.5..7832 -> -2.38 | 1.66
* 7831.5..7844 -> 0.47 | 1.48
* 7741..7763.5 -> -1.43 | 1.67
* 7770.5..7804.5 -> -0.70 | 1.59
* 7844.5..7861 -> 0.50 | 1.48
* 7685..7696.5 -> 1.75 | 1.35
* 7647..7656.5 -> -0.32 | 1.66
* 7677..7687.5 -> 2.13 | 1.27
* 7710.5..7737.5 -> -0.85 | 1.63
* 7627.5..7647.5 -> 0.71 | 1.56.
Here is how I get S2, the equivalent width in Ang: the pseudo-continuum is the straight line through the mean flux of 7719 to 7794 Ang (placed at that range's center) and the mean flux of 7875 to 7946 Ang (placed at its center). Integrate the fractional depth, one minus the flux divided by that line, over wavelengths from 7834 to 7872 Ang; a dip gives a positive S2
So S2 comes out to 1.5 Ang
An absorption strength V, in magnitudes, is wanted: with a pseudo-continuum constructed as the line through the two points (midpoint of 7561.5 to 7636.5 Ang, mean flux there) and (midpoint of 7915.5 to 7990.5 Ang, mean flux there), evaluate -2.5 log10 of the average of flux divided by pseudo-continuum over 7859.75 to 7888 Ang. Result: 0.007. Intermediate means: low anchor 1.63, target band 1.55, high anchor 1.54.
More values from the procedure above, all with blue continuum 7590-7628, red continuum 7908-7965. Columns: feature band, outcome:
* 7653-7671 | 0.07 mag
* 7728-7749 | -0.10 mag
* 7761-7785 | -0.03 mag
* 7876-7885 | 0.05 mag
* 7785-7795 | -0.08 mag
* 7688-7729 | 0.02 mag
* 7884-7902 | -0.09 mag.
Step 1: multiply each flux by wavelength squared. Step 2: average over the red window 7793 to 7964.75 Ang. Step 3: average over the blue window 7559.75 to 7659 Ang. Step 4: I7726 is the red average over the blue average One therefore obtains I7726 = 1.0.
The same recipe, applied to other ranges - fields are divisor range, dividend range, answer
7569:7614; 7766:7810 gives 1.02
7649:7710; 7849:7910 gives 1.09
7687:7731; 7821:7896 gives 1.03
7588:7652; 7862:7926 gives 1.03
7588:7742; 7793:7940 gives 1.05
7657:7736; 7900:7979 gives 1.06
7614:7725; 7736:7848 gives 1.08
